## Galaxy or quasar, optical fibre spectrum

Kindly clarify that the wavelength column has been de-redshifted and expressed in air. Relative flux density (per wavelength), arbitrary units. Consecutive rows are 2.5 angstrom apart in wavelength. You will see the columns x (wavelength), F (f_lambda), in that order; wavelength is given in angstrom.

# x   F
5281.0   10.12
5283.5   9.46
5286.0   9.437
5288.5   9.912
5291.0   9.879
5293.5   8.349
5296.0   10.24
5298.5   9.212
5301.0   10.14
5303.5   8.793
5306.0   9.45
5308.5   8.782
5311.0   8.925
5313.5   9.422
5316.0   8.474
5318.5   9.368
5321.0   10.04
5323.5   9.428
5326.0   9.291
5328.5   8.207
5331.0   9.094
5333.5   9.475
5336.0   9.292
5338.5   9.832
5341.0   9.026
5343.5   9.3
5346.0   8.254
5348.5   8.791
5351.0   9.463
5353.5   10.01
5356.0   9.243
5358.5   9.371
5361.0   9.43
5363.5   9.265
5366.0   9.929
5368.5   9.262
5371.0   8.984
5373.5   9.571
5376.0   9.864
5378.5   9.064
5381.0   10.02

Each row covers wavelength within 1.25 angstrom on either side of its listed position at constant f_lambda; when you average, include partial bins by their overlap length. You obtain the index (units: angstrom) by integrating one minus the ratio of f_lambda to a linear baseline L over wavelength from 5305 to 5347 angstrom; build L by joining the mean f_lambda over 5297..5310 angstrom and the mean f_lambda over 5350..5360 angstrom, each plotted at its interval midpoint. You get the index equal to 1.02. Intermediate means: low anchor 9.29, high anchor 9.52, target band 9.16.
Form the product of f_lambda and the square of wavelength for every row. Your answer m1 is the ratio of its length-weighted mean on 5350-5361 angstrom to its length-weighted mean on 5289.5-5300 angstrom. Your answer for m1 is 1.03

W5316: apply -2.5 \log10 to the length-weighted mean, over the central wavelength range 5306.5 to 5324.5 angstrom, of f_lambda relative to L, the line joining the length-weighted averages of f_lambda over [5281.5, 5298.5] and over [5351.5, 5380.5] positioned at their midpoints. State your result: 0.04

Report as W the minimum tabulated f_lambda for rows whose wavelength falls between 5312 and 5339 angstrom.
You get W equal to 8.207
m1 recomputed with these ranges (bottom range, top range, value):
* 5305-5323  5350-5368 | 1.05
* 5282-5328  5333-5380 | 1.02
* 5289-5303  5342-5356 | 0.98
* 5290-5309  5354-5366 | 1.03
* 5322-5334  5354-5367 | 1.05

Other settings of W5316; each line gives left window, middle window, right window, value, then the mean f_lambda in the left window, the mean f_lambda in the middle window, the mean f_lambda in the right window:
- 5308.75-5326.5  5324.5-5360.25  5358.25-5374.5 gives 0.016 mag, 9.25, 9.19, 9.4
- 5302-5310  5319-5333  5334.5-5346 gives -0.009 mag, 9.04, 9.23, 9.24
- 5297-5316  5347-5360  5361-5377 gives 0.006 mag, 9.21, 9.36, 9.47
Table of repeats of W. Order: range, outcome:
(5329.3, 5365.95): 8.254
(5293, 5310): 8.349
